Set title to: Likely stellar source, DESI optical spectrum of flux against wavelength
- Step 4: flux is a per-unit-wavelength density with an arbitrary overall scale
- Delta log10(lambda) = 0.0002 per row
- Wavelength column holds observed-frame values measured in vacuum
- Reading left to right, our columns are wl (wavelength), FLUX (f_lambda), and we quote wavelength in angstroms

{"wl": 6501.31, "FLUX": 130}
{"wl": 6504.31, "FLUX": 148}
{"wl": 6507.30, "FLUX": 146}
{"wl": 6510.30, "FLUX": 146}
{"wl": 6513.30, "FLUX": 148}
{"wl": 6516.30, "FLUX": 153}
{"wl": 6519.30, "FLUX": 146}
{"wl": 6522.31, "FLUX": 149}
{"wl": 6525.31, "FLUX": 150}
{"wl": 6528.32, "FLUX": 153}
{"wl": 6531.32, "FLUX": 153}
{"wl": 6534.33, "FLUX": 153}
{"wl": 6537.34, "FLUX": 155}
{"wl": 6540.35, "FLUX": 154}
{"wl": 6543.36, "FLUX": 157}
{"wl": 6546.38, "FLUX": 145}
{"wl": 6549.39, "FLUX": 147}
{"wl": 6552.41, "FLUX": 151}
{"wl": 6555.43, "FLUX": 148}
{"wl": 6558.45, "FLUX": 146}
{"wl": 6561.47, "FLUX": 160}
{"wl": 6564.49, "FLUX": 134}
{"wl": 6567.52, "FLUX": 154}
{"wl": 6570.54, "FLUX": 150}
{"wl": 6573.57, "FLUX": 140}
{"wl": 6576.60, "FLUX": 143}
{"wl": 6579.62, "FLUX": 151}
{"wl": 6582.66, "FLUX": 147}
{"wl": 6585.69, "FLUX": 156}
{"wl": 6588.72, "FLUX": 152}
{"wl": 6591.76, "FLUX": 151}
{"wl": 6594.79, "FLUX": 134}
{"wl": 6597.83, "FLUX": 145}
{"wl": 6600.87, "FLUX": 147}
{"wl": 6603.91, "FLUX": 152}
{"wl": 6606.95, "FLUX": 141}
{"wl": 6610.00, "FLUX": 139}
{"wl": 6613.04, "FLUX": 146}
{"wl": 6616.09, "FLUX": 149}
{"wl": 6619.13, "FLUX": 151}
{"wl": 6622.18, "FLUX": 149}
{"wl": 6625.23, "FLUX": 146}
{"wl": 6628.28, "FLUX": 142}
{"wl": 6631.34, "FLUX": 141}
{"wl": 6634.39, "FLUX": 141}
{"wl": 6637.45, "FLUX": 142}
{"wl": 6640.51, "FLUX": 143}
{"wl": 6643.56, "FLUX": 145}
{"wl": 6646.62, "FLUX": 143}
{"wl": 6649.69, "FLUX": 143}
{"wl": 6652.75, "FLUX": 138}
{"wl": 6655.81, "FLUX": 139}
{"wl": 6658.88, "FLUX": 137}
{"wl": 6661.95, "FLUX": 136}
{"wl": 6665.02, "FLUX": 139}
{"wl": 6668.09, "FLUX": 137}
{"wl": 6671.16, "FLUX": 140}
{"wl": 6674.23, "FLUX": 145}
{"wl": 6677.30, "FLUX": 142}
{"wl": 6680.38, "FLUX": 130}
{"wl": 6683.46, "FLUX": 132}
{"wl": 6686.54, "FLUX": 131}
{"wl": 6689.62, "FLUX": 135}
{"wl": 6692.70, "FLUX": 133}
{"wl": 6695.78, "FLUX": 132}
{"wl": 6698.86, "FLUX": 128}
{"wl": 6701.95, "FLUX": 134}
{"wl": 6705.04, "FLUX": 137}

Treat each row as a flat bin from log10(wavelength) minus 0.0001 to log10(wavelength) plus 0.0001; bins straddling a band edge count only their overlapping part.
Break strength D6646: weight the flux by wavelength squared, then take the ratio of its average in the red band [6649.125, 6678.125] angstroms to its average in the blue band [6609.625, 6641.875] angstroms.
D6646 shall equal 0.98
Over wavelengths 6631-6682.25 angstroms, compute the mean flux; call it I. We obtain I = 140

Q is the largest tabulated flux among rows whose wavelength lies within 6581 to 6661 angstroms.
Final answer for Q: 156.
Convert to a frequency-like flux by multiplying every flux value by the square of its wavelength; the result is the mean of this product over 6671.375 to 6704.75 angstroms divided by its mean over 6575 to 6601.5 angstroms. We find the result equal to 0.94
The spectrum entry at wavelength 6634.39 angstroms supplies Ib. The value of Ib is 141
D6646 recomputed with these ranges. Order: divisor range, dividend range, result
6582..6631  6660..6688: 0.95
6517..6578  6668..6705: 0.94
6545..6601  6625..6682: 0.98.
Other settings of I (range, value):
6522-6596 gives 149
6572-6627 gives 147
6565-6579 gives 146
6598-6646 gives 145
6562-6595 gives 147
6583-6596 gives 149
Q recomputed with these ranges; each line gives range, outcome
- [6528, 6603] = 160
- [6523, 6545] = 157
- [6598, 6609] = 152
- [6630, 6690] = 145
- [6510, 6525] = 153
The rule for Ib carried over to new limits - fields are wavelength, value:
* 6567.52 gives 154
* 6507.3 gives 146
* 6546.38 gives 145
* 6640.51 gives 143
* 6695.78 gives 132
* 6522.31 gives 149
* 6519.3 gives 146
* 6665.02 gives 139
